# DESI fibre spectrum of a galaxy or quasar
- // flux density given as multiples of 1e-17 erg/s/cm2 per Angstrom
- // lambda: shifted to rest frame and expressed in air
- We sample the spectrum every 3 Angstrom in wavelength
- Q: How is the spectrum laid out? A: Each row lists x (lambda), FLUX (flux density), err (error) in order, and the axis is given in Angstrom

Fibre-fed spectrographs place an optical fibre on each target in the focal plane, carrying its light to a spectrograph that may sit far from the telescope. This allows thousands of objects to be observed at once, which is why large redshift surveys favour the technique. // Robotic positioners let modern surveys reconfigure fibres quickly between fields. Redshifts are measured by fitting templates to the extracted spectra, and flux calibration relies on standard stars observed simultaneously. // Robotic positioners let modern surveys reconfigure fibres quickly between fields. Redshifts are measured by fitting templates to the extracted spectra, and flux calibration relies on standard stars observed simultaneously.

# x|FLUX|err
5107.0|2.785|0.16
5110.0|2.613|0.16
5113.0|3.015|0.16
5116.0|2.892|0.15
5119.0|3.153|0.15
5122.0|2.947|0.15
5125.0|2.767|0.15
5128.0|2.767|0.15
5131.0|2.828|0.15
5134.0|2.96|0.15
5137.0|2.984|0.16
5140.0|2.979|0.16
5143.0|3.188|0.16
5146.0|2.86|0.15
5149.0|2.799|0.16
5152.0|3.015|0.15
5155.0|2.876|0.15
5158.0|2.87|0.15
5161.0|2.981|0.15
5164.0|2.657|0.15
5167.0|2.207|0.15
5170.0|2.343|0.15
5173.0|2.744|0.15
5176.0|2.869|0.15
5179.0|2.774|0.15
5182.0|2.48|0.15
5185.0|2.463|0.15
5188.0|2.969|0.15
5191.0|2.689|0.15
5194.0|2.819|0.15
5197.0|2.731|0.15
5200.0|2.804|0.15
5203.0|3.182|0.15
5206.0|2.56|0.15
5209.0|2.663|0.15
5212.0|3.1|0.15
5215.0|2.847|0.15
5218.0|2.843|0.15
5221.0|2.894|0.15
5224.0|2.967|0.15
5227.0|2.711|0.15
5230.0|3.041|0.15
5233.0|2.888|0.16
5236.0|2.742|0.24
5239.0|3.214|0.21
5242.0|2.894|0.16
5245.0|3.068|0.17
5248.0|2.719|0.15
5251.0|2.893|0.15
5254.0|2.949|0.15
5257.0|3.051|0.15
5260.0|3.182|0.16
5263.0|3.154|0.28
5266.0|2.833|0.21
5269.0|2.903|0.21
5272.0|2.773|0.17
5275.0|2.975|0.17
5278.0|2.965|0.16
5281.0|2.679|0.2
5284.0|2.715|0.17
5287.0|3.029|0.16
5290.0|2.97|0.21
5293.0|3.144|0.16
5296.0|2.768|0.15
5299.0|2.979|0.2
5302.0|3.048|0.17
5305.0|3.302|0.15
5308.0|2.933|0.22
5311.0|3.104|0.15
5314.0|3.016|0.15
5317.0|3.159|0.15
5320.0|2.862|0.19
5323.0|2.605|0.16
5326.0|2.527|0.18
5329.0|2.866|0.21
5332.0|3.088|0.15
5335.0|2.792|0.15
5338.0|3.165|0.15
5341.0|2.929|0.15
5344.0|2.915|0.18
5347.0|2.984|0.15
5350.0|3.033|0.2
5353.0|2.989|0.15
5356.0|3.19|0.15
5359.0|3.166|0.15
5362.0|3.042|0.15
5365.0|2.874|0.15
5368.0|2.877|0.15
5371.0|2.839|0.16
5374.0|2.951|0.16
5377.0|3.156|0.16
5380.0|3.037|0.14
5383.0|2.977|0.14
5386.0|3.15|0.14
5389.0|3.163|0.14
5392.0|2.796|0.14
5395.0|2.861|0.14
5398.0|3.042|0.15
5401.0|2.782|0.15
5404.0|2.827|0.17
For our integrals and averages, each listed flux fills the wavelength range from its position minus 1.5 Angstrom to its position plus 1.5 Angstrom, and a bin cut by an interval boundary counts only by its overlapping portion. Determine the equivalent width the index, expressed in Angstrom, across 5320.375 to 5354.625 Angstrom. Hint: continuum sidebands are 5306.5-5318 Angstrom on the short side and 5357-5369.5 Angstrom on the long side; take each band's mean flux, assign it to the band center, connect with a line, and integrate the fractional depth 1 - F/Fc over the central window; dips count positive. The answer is 1.4 Angstrom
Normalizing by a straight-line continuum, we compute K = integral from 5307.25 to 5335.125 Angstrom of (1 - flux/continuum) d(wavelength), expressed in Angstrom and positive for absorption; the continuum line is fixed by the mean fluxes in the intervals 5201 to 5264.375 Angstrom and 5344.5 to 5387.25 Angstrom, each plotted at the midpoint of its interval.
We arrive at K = 0.8 Angstrom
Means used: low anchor 2.93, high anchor 3.02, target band 2.9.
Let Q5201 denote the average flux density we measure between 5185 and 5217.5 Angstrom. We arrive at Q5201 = 2.82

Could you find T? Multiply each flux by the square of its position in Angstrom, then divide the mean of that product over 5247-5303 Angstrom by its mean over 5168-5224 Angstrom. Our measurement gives 1.09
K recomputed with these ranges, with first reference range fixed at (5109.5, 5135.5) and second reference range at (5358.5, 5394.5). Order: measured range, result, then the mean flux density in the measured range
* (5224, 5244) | 0.10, 2.92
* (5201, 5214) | 0.24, 2.87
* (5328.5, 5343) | 0.02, 2.97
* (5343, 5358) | -0.24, 3.03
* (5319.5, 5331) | 0.99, 2.72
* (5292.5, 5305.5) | -0.26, 3.02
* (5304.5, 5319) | -0.55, 3.08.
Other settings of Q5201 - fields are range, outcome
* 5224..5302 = 2.93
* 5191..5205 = 2.85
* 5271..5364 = 2.96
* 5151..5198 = 2.71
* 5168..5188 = 2.63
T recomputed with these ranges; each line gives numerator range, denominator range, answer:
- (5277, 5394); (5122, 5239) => 1.12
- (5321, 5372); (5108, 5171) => 1.12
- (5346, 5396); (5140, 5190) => 1.18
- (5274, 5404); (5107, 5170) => 1.12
